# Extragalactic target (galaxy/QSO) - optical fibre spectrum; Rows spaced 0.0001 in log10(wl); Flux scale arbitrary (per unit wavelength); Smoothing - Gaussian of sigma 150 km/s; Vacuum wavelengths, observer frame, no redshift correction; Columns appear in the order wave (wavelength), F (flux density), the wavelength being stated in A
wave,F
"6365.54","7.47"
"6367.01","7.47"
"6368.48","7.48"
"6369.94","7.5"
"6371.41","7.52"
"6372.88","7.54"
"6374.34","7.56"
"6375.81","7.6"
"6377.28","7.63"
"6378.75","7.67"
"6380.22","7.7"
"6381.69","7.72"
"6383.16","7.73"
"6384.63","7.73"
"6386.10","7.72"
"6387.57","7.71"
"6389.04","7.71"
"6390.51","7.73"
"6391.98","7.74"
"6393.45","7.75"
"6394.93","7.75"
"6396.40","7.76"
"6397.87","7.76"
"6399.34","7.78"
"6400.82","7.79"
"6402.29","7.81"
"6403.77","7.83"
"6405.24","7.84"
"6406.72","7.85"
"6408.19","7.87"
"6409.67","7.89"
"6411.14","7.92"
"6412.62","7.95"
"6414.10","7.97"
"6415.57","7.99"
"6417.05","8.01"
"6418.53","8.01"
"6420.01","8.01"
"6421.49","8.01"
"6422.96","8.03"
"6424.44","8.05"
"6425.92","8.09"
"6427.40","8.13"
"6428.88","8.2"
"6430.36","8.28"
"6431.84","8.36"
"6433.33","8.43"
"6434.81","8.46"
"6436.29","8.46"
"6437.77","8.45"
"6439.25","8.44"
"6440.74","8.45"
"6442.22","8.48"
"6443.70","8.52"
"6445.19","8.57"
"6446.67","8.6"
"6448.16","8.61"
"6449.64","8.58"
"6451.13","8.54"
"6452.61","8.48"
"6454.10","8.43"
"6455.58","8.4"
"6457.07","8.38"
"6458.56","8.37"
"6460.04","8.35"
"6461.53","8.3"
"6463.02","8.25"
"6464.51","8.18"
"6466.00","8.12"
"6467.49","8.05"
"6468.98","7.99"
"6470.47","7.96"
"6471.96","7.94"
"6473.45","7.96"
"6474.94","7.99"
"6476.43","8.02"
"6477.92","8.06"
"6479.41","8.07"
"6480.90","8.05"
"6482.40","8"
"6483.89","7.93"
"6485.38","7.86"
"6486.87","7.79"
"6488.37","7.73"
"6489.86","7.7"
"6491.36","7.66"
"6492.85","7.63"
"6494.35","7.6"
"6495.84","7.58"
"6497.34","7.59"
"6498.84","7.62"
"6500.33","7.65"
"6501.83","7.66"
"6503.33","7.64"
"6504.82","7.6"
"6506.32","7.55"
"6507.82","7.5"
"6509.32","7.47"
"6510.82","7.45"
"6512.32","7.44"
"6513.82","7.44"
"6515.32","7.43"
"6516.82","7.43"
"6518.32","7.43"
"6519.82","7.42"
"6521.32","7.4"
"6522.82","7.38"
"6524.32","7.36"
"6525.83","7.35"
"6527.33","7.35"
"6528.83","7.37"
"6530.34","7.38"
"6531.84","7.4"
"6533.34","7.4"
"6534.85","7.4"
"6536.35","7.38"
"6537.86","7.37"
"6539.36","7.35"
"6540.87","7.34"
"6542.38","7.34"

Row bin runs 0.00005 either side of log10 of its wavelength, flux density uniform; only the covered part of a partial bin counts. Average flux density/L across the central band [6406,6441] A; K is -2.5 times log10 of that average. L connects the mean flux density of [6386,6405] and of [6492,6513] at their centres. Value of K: -0.06 mag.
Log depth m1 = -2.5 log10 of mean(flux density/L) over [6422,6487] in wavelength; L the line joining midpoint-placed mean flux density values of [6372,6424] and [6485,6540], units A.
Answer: -0.081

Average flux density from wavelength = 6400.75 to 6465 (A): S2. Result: 8.22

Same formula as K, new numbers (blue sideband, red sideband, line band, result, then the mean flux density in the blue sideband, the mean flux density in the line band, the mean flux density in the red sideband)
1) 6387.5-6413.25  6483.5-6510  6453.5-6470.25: -0.073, 7.8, 8.24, 7.65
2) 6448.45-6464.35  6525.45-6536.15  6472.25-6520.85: 0.024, 8.41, 7.69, 7.38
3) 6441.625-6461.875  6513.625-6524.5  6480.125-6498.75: 0.018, 8.48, 7.75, 7.42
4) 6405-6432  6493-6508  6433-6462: -0.079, 8.02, 8.47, 7.6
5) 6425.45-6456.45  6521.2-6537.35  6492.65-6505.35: 0.017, 8.43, 7.62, 7.38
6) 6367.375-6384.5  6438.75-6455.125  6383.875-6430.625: 0.015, 7.6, 7.89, 8.52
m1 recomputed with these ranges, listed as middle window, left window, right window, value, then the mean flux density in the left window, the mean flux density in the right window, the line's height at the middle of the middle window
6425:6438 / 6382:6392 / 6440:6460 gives -0.01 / 7.73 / 8.49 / 8.27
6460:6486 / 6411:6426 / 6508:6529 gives -0.05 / 8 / 7.41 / 7.68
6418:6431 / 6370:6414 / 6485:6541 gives -0.06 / 7.74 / 7.5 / 7.68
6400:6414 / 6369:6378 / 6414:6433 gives 0.01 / 7.56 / 8.1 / 7.92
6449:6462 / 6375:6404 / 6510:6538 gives -0.12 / 7.73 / 7.4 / 7.57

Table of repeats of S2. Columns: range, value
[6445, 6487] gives 8.2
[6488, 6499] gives 7.63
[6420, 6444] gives 8.29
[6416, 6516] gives 8.04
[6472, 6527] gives 7.65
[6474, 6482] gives 8.03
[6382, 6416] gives 7.81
